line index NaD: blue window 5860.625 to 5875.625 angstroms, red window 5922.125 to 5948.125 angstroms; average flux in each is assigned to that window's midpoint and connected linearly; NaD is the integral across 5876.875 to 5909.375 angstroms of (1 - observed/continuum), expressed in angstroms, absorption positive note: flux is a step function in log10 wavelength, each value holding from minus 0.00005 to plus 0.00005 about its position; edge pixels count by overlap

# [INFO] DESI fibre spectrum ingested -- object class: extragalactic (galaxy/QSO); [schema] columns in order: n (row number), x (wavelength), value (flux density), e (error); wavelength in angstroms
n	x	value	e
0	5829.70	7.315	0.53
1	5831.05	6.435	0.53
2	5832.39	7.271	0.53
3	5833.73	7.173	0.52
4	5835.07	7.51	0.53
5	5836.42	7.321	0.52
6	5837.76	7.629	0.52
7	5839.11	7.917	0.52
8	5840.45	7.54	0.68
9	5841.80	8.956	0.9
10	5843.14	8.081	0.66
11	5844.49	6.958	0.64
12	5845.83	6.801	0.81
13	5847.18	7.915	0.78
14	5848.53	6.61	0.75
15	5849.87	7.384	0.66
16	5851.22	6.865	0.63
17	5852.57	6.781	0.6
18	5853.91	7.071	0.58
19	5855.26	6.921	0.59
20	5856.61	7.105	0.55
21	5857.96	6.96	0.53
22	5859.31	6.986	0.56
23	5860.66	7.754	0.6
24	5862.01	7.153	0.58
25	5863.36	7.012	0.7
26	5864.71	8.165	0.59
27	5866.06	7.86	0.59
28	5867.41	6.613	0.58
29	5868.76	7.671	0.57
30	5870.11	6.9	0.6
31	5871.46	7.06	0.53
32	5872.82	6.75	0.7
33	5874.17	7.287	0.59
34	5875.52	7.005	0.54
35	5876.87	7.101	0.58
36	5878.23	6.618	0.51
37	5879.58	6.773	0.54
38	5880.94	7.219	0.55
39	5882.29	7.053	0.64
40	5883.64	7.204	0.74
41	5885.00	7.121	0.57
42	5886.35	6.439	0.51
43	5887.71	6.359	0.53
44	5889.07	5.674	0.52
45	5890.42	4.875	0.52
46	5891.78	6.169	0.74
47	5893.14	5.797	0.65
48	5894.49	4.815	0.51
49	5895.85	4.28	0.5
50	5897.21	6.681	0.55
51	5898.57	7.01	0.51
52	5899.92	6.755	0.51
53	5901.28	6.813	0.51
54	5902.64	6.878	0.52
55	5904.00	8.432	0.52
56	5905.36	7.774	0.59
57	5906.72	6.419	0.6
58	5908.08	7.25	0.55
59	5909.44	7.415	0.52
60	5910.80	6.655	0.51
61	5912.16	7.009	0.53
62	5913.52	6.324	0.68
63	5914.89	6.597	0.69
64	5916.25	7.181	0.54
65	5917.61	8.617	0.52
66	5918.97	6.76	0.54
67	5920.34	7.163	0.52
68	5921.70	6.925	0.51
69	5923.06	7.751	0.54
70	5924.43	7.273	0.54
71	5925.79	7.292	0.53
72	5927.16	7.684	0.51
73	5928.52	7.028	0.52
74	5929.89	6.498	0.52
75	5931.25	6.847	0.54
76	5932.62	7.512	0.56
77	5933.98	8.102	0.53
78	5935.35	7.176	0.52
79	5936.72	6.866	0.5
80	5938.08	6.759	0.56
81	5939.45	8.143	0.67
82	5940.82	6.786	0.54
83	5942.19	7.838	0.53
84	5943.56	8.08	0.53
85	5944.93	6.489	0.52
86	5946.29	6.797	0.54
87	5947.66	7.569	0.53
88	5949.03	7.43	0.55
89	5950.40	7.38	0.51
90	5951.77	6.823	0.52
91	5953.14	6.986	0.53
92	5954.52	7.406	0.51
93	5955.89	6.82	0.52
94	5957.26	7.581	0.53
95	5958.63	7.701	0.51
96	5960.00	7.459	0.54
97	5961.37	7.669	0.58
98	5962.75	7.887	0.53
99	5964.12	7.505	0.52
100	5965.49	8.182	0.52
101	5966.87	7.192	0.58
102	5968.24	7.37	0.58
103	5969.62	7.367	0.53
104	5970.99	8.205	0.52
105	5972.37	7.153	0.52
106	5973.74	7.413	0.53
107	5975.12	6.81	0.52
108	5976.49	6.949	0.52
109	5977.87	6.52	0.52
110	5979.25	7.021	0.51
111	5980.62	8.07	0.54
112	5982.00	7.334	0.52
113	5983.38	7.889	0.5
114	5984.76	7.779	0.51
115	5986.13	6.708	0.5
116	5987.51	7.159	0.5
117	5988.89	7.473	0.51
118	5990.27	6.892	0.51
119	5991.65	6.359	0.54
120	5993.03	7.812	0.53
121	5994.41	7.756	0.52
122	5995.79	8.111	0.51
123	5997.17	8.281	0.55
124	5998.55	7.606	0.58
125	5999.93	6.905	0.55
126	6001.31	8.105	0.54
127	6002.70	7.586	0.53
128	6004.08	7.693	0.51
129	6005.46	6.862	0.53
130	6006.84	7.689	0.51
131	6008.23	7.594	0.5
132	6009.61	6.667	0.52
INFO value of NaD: 3.1 angstroms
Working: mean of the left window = 7.26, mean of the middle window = 6.57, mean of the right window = 7.28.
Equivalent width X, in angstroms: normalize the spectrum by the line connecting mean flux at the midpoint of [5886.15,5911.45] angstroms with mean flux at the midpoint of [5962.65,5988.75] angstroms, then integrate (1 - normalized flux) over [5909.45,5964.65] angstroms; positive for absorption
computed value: -2.8 angstroms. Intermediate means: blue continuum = 6.45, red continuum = 7.39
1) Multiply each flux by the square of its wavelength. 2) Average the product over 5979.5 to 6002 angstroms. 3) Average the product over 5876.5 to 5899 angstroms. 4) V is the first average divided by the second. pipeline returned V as 1.2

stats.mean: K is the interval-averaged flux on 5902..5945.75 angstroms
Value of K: 7.23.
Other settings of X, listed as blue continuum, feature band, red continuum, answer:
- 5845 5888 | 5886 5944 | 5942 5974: 2.9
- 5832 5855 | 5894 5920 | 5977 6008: 2.0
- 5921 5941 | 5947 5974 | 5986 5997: -0.6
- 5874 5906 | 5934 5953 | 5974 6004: -0.7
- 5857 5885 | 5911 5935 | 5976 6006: 0.2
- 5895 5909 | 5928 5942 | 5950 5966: 0.0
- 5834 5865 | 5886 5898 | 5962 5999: 2.8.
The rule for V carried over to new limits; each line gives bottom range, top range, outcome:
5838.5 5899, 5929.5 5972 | 1.10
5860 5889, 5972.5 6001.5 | 1.08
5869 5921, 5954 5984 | 1.13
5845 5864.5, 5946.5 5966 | 1.08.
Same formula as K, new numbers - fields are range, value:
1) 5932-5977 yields 7.38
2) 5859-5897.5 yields 6.7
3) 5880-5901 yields 6.25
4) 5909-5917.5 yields 6.97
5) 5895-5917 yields 6.83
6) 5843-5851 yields 7.21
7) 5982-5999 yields 7.48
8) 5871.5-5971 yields 7.04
